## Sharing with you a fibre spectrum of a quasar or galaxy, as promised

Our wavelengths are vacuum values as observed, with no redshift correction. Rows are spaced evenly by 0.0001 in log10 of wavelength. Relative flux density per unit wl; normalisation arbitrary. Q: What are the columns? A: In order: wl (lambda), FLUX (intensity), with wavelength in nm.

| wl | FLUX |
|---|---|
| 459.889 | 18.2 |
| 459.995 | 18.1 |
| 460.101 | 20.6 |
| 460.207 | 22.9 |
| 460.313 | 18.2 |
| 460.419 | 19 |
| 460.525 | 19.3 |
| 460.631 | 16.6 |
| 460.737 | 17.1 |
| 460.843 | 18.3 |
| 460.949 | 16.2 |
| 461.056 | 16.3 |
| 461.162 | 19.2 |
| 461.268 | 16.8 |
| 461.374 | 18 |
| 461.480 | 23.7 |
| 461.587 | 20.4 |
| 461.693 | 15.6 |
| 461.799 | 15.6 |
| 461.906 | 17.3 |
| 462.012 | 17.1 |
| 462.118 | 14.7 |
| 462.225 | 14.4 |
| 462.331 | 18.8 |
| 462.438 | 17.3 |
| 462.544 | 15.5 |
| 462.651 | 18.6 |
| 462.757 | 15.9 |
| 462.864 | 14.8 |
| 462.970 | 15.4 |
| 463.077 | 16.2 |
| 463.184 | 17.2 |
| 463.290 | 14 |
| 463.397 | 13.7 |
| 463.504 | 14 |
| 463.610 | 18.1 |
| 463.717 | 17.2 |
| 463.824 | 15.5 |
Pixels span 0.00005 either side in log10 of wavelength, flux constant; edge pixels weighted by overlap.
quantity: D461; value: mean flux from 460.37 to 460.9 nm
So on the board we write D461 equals 18.1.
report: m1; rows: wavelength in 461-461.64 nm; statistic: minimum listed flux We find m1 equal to 16.3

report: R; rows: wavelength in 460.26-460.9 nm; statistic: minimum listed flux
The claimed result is 16.6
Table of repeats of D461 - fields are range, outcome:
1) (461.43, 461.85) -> 18.8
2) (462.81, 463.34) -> 15.5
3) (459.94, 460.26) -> 20.5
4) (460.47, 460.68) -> 18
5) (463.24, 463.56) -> 13.9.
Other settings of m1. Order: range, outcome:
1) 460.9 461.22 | 16.2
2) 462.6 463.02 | 14.8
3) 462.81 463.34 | 14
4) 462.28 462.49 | 17.3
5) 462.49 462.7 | 15.5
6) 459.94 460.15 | 18.1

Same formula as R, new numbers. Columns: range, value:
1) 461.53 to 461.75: 15.6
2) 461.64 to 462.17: 14.7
